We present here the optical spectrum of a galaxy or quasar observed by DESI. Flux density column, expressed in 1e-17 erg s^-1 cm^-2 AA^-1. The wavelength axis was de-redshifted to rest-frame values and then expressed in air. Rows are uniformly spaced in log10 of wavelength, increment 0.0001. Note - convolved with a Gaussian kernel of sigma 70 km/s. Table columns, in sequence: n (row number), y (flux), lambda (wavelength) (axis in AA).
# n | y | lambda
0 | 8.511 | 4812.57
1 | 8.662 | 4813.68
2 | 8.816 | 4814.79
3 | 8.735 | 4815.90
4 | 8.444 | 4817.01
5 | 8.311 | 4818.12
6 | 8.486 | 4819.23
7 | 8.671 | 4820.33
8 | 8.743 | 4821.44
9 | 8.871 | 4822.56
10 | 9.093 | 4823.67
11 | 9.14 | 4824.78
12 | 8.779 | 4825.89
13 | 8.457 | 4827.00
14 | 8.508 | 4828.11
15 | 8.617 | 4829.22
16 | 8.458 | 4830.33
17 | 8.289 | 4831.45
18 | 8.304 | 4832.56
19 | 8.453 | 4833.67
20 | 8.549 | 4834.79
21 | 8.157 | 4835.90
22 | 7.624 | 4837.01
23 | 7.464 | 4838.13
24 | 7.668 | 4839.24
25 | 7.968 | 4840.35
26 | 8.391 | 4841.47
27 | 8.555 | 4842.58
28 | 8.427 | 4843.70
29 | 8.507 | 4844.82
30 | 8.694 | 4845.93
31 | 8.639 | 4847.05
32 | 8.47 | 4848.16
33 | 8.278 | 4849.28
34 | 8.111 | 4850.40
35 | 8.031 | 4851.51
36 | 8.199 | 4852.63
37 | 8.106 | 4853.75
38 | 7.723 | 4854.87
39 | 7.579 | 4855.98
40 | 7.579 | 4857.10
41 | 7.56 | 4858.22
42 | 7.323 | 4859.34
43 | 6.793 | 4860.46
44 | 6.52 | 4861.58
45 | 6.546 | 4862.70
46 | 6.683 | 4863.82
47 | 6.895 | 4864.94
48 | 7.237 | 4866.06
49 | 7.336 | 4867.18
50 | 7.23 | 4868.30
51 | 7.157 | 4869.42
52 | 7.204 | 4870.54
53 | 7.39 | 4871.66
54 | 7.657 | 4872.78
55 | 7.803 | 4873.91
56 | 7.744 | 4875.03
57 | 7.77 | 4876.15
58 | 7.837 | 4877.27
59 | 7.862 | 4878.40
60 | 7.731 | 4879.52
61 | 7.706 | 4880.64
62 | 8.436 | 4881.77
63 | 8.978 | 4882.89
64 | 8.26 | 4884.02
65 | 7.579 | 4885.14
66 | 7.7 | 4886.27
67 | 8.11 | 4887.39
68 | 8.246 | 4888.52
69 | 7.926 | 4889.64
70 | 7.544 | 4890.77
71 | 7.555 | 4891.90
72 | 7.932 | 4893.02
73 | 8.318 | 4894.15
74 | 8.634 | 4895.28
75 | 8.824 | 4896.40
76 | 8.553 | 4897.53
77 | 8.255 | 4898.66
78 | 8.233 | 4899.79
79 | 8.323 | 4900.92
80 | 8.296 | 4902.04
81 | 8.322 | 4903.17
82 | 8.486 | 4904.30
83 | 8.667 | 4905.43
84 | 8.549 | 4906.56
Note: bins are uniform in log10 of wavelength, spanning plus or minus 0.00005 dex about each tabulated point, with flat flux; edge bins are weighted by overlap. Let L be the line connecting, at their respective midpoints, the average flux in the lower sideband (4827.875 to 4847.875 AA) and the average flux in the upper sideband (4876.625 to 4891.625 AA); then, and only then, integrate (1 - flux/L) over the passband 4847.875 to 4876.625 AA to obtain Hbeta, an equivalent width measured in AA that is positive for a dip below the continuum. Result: 2.3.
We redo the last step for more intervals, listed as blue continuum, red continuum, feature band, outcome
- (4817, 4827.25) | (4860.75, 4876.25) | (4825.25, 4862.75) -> -0.2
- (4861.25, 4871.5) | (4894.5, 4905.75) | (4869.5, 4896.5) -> -0.7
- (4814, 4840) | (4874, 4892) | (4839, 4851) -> -0.1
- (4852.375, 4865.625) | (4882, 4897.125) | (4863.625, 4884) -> 0.2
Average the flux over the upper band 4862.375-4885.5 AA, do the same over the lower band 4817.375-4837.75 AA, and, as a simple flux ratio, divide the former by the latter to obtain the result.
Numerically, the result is 0.9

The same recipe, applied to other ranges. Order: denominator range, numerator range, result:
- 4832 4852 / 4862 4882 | 0.90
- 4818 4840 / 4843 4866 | 0.92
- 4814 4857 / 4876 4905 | 0.97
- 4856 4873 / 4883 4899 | 1.14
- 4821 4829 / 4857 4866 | 0.79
